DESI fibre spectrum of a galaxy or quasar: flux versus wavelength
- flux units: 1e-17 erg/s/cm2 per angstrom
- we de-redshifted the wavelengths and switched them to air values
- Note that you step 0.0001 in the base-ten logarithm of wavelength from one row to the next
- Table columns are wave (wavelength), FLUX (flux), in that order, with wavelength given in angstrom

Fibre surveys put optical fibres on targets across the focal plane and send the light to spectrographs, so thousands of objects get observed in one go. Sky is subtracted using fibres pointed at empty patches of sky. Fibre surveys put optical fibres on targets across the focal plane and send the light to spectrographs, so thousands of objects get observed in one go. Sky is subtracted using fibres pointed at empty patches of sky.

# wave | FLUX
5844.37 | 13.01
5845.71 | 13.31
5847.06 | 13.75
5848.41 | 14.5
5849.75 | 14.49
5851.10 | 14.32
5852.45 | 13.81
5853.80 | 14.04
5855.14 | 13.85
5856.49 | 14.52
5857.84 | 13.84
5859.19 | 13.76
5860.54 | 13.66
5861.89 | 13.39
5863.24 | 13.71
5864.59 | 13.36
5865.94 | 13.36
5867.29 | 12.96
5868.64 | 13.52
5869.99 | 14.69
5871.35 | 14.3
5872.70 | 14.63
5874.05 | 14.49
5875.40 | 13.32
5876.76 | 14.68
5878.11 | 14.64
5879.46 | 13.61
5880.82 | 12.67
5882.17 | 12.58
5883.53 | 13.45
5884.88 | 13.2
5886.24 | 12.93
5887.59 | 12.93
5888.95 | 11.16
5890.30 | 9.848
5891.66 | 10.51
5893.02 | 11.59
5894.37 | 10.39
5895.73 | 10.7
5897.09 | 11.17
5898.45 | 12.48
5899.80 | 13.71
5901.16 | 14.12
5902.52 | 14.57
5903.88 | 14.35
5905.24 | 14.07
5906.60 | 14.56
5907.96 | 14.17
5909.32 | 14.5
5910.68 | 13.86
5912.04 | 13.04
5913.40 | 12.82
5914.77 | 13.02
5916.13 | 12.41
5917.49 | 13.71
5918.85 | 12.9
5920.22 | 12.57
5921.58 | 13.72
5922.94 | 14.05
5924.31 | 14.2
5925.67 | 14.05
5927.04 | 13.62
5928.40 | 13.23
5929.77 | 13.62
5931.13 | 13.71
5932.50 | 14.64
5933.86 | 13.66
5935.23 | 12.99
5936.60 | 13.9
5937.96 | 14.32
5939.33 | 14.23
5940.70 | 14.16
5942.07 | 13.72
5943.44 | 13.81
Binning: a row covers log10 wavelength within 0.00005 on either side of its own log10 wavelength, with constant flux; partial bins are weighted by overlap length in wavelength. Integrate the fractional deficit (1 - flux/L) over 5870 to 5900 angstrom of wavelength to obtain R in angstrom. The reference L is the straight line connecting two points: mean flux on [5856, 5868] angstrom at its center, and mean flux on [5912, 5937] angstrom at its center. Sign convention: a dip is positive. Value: 1.9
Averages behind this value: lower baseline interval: 13.6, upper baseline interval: 13.5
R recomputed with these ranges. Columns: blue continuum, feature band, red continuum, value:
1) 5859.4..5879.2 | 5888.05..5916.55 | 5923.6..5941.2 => 2.4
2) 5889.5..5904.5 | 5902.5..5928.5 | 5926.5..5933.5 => -1.3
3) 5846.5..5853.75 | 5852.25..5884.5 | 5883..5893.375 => -1.7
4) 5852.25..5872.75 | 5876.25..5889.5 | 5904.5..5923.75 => 0.5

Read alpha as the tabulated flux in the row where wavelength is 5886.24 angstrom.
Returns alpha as 12.93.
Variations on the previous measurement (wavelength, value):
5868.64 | 13.52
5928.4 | 13.23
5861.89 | 13.39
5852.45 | 13.81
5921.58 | 13.72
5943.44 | 13.81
